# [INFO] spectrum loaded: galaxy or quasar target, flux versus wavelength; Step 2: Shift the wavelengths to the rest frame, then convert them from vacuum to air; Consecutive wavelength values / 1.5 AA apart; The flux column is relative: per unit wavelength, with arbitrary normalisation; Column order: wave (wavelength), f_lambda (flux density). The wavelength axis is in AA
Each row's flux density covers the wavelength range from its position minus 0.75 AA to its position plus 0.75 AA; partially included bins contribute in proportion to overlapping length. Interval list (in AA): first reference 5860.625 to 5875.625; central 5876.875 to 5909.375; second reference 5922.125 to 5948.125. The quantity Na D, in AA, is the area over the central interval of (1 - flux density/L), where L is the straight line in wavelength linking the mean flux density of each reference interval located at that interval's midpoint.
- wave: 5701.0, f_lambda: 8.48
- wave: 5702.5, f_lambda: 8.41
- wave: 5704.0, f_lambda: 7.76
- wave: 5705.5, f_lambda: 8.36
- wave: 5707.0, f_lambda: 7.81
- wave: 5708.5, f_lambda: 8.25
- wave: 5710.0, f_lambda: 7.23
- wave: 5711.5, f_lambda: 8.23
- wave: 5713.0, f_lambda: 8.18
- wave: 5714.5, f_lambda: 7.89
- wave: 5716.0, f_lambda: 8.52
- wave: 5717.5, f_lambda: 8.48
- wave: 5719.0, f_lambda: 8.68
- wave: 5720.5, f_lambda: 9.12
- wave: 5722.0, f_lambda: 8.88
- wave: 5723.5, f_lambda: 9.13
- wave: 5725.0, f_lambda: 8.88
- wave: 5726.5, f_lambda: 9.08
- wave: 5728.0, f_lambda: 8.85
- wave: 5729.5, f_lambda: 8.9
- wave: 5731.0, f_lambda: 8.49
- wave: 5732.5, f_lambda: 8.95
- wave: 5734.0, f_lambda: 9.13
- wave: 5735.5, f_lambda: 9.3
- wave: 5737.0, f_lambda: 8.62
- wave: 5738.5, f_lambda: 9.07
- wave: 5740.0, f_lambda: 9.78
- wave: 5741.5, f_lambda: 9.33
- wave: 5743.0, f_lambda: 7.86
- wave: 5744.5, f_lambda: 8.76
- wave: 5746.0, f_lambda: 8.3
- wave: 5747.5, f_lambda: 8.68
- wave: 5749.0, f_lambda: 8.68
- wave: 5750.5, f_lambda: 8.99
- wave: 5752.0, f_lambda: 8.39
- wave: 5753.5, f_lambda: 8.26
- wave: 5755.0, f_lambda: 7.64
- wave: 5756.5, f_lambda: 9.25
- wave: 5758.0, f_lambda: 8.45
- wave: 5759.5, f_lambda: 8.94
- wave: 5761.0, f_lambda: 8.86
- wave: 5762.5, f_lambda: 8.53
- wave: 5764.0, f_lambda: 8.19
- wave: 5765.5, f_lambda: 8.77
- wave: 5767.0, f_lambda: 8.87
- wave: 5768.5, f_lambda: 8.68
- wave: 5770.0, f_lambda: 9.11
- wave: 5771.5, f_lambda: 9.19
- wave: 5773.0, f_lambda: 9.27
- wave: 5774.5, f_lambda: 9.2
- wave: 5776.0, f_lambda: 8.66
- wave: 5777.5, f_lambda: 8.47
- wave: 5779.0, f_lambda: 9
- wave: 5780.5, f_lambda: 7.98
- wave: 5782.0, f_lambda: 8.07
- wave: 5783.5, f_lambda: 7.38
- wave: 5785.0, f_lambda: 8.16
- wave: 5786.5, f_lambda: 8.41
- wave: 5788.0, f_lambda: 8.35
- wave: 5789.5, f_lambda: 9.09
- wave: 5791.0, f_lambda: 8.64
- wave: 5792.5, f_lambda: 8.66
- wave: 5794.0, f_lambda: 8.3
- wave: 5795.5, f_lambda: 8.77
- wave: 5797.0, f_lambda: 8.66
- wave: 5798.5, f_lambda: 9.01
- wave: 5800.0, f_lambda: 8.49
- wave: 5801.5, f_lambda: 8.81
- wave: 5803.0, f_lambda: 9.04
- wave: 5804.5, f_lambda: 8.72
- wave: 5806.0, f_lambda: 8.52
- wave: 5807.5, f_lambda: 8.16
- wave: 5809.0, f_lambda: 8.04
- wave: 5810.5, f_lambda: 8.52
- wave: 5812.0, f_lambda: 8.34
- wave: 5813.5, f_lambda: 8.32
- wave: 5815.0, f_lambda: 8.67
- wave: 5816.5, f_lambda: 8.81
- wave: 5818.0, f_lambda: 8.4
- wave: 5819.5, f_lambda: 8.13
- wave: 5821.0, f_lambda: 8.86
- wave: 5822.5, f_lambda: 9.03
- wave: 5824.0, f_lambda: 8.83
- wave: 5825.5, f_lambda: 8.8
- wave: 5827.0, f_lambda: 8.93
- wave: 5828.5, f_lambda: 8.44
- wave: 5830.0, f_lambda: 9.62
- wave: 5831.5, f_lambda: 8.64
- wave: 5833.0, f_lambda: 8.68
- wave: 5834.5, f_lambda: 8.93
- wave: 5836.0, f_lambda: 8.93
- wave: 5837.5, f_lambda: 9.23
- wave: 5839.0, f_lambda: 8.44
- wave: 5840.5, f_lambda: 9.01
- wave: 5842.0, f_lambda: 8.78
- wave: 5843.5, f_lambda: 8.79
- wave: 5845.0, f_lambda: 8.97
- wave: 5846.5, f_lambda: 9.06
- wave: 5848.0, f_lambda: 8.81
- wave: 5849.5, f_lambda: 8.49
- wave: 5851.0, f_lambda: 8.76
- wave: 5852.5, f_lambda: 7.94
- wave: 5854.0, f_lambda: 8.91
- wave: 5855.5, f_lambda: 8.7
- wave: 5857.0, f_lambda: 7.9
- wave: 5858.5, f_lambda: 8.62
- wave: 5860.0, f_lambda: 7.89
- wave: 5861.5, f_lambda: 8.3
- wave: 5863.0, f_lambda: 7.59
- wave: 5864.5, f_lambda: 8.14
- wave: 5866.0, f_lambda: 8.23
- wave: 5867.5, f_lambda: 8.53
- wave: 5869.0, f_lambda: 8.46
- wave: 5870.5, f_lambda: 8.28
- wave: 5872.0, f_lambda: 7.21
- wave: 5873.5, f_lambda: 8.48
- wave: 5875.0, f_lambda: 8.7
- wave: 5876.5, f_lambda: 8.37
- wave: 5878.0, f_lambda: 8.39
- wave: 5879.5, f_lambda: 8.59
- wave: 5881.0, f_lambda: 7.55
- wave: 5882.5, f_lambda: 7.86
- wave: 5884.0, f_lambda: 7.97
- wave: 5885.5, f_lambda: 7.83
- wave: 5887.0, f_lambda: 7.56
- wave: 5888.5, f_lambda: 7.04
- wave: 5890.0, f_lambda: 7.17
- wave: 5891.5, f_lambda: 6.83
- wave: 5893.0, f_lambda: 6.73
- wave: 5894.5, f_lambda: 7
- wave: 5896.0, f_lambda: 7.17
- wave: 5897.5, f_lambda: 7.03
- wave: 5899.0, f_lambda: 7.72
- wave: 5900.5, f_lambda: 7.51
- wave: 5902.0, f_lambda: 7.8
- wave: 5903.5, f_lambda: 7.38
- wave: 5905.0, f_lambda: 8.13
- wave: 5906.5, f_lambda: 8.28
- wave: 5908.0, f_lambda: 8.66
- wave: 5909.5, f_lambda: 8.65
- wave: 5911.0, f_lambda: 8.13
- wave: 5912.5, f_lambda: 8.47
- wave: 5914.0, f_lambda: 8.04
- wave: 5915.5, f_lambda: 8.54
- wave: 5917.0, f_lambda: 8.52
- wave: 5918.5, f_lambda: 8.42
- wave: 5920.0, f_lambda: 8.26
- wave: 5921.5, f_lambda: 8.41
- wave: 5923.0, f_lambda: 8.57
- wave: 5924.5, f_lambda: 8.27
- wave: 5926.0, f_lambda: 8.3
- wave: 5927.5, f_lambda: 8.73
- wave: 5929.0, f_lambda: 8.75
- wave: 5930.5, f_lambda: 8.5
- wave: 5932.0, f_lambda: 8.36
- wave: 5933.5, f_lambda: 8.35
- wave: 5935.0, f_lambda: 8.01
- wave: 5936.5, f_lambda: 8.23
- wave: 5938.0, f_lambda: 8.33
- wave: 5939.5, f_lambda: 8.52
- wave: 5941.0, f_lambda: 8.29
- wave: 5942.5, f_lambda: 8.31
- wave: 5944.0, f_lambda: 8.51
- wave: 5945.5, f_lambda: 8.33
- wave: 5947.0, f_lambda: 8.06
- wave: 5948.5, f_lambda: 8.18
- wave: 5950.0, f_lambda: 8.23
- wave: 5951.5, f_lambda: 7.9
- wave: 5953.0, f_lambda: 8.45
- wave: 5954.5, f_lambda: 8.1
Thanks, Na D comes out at 2.4 AA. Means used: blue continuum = 8.19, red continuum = 8.37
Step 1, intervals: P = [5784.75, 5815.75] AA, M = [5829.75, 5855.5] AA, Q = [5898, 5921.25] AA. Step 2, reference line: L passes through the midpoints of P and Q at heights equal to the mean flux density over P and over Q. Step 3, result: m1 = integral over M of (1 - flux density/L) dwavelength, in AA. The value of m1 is -1.2 AA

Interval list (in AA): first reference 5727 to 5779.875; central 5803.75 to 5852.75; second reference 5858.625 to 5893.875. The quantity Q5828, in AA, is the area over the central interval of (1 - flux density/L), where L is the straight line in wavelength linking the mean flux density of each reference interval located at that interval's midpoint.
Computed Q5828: -2.64 AA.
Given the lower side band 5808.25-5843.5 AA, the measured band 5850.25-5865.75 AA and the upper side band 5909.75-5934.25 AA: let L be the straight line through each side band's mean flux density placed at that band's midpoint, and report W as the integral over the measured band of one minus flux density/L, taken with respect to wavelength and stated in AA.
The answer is 0.6 AA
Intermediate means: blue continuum 8.71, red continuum 8.42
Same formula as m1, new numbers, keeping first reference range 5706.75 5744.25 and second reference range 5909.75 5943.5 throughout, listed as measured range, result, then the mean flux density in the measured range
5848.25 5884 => 0.9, 8.26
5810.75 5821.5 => 0.1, 8.5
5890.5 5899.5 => 1.5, 7.06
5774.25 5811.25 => 0.3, 8.52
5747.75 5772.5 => -0.2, 8.68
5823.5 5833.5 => -0.4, 8.85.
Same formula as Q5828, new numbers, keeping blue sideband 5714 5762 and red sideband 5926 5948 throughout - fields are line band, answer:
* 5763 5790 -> 0.3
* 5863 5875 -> 0.5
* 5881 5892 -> 1.3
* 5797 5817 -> 0.1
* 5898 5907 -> 0.7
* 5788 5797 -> 0.0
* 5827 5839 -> -0.4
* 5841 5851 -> -0.3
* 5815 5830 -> -0.3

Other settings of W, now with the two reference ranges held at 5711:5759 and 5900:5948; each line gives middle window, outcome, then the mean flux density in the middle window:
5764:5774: -0.33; 8.93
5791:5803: -0.16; 8.69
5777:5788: 0.51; 8.21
